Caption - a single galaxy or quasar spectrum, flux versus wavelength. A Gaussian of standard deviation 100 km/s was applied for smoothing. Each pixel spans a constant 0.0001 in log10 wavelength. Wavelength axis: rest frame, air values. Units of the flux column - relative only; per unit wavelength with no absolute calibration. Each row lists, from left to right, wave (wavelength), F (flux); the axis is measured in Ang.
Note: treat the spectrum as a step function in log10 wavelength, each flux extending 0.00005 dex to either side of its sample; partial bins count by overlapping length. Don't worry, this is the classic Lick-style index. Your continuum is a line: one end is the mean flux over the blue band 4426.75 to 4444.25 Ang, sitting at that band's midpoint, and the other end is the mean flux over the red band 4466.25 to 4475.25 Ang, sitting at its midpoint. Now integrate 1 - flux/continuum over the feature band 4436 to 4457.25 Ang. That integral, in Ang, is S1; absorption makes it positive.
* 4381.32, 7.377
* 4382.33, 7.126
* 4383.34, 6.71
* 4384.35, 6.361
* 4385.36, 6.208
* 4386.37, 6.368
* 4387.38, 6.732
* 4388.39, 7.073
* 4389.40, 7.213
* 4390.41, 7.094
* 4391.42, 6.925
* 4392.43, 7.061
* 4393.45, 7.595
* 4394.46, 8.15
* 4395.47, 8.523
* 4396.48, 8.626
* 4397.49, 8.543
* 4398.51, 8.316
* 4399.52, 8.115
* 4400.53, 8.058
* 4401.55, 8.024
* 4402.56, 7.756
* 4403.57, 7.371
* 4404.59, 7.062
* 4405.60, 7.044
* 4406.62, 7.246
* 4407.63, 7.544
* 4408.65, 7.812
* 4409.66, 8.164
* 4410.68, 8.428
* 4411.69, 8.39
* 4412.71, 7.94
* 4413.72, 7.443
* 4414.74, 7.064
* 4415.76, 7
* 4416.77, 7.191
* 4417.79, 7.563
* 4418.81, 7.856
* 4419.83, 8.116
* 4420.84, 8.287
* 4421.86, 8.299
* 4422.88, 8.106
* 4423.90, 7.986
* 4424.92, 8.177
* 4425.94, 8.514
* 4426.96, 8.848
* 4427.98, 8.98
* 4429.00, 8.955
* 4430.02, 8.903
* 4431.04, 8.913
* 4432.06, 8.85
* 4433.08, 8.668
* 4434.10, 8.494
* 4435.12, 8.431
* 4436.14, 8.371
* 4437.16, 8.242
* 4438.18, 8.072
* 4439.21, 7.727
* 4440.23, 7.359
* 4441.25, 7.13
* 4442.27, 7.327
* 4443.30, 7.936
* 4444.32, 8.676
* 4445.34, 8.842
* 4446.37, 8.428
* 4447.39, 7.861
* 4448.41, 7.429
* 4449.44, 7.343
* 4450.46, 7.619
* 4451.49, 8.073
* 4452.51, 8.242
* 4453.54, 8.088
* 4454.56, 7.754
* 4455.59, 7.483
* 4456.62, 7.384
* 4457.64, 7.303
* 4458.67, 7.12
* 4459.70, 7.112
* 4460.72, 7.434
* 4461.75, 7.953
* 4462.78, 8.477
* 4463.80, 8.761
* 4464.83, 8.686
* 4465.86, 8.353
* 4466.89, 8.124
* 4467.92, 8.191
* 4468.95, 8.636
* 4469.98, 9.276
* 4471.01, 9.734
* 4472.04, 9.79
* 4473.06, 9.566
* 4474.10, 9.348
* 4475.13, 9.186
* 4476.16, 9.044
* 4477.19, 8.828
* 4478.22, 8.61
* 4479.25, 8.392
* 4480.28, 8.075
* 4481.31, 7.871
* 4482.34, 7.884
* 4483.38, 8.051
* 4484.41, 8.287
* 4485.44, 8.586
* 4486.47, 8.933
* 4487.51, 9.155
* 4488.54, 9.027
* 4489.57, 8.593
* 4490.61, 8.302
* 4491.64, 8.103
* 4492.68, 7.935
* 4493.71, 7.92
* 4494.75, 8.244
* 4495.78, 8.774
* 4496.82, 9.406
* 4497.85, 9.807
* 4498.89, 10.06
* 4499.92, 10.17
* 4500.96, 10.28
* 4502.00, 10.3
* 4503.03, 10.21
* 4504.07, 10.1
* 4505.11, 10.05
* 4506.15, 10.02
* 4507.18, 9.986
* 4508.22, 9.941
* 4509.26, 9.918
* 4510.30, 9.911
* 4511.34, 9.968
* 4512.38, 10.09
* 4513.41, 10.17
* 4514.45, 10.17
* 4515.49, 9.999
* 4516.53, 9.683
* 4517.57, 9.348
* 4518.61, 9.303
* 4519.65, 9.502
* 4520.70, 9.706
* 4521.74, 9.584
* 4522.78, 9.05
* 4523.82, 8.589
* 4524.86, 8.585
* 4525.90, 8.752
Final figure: 1.7 Ang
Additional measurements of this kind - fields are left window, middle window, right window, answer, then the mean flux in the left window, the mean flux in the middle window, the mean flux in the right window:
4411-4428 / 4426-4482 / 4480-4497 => -0.8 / 7.96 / 8.3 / 8.4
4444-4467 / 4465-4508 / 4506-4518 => 0.1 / 7.93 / 9.01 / 9.94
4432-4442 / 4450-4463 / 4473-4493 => 1.0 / 8.09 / 7.67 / 8.57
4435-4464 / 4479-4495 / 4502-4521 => 1.3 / 7.85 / 8.33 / 9.91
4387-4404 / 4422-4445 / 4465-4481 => -0.1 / 7.73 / 8.31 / 8.86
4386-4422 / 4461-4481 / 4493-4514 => 0.7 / 7.67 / 8.77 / 9.75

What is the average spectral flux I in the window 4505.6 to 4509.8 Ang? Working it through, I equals 9.97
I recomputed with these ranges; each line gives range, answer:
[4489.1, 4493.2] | 8.22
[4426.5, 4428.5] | 8.91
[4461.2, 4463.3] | 8.22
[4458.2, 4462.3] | 7.41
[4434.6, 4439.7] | 8.17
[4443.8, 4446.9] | 8.65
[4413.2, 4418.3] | 7.26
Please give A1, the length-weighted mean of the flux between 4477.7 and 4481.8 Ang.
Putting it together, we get 8.25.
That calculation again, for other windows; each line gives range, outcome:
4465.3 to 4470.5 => 8.51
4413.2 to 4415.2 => 7.27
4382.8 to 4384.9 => 6.53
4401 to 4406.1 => 7.46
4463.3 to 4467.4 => 8.47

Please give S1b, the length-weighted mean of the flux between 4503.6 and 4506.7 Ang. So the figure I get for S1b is 10.1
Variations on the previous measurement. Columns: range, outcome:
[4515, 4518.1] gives 9.67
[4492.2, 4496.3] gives 8.23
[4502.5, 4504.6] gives 10.2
